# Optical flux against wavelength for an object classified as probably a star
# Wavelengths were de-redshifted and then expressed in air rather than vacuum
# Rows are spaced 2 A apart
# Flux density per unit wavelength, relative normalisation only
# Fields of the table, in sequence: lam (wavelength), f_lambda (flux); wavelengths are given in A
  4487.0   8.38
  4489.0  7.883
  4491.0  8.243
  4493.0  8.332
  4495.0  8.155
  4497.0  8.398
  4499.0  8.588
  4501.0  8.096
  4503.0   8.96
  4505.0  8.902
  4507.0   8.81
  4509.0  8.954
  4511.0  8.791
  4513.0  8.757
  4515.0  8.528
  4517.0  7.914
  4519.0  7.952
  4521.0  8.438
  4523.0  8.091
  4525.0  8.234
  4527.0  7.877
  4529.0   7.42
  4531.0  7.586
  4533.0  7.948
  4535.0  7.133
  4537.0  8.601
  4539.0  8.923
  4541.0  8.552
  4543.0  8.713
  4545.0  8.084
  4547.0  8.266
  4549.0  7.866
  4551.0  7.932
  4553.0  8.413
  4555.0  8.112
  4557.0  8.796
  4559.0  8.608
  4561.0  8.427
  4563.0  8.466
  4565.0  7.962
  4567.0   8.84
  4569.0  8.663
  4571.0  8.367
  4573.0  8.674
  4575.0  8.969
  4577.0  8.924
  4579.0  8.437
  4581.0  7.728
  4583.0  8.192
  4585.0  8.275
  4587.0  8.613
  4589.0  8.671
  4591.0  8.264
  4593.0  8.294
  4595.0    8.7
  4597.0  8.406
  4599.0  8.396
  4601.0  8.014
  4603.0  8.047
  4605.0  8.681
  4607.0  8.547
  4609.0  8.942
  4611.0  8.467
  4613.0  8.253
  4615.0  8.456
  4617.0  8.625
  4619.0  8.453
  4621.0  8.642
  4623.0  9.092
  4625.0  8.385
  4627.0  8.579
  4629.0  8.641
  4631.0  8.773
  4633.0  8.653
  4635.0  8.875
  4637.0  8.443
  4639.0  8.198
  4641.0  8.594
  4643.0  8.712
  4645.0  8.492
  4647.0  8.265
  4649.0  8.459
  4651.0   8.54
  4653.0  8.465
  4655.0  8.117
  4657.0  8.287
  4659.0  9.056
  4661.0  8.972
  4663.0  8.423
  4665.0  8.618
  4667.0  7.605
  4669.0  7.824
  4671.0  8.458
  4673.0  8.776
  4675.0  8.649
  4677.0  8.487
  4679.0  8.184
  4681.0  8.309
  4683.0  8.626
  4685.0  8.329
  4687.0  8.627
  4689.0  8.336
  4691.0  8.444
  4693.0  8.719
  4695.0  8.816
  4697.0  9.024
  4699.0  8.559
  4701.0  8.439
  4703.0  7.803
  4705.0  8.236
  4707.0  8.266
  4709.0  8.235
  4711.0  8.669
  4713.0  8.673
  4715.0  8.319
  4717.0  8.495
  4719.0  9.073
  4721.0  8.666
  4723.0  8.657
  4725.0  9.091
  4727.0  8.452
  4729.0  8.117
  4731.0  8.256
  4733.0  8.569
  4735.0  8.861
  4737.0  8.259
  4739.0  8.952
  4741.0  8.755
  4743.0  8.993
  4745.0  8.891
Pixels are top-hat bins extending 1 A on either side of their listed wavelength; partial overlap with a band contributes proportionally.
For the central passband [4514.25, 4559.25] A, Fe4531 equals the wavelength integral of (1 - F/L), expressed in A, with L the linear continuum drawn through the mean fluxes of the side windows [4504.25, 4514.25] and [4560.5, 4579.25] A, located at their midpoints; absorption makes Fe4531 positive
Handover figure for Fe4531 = 2.9 A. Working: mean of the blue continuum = 8.83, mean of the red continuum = 8.58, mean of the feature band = 8.16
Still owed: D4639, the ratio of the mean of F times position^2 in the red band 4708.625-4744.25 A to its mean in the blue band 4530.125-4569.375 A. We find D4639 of 1.1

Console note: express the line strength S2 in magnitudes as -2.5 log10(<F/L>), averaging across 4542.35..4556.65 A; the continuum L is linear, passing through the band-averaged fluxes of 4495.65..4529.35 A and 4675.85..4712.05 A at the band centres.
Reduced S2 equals 0.03 mag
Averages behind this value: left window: 8.41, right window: 8.45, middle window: 8.21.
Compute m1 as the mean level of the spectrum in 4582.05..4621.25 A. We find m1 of 8.44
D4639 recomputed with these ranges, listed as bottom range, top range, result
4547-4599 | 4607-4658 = 1.04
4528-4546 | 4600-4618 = 1.08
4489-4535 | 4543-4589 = 1.04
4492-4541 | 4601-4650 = 1.08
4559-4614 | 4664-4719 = 1.04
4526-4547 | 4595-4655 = 1.09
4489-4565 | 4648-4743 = 1.10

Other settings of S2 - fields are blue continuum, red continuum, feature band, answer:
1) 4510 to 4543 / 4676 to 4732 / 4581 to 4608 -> -0.01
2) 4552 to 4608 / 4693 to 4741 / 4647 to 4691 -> 0.01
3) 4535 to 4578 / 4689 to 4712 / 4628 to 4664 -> -0.01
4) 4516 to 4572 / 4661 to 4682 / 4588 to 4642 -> -0.03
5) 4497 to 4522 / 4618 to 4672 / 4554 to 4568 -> 0.01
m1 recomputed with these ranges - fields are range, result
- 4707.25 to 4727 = 8.63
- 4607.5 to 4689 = 8.51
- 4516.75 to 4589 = 8.29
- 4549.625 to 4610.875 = 8.44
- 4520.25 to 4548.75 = 8.12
